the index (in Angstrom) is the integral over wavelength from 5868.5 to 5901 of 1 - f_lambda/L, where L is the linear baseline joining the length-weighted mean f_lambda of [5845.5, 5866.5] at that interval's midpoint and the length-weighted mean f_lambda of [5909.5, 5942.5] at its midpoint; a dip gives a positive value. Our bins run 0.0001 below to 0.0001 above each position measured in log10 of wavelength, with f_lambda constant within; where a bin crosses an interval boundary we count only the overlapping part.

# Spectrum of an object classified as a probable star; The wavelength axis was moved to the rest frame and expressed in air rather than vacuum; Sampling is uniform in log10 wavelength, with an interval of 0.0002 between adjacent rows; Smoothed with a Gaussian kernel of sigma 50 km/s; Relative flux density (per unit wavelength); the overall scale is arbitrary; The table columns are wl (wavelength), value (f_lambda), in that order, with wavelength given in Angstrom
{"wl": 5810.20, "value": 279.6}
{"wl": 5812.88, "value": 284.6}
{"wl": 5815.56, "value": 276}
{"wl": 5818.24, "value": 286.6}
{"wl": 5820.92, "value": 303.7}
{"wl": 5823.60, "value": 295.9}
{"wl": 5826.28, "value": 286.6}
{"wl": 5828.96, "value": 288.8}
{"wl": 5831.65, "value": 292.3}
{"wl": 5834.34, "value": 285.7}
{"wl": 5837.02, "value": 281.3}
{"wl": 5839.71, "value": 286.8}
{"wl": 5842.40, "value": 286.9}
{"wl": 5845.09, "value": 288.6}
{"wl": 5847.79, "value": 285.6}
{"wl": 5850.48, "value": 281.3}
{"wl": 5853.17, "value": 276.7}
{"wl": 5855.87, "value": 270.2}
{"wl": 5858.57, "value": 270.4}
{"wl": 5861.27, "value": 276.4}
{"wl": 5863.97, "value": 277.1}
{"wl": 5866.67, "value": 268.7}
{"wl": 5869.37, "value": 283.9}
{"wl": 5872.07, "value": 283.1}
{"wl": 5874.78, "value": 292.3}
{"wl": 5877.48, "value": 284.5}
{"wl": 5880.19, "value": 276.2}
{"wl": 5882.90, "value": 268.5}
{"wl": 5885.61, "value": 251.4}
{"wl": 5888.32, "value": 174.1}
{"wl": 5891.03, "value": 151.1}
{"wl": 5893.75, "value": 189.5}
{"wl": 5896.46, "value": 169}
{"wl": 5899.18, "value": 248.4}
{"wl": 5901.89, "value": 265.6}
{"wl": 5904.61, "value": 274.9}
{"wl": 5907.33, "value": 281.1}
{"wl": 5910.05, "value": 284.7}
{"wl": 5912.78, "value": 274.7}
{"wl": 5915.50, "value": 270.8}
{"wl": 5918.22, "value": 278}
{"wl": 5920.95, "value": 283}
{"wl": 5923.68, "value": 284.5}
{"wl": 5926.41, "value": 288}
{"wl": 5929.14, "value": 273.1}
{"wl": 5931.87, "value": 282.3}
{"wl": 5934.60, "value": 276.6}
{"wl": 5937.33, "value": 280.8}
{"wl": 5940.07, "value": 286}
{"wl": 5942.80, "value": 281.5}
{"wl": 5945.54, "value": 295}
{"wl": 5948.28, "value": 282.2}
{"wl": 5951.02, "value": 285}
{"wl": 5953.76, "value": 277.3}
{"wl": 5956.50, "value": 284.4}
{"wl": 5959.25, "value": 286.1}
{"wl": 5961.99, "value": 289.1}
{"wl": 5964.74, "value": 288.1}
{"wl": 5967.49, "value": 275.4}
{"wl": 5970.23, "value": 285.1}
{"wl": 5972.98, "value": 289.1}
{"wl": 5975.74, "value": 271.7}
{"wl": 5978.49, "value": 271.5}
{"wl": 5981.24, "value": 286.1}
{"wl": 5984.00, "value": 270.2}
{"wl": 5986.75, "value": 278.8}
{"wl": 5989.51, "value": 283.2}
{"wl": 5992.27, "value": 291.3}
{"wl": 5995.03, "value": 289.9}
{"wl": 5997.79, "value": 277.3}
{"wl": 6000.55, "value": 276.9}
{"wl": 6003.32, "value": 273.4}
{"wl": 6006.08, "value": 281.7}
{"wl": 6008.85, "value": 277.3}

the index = 4.57 Angstrom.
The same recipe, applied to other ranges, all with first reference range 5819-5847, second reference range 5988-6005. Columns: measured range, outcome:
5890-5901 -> 3.6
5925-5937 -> 0.2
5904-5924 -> 0.5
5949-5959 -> 0.0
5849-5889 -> 2.4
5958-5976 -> -0.1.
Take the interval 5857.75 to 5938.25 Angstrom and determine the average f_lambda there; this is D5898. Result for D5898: 262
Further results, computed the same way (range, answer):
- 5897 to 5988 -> 279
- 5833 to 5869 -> 280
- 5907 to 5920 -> 278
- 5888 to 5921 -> 242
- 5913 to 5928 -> 280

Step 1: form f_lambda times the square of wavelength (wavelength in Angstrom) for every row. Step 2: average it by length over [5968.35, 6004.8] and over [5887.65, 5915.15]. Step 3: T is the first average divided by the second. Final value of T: 1.23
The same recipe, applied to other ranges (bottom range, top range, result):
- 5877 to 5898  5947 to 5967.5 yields 1.33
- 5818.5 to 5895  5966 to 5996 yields 1.09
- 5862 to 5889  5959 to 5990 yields 1.08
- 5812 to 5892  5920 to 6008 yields 1.07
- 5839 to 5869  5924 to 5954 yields 1.04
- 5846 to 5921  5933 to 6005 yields 1.12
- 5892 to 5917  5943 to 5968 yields 1.16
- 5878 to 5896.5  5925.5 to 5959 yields 1.32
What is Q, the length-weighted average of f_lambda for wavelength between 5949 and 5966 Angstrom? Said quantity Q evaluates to 285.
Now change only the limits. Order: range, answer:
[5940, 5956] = 284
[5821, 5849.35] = 289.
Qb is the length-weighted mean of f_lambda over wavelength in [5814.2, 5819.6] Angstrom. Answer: 281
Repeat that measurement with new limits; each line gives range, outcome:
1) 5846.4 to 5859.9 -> 277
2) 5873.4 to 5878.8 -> 288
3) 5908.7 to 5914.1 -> 279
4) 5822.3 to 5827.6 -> 291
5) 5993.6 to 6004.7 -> 279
